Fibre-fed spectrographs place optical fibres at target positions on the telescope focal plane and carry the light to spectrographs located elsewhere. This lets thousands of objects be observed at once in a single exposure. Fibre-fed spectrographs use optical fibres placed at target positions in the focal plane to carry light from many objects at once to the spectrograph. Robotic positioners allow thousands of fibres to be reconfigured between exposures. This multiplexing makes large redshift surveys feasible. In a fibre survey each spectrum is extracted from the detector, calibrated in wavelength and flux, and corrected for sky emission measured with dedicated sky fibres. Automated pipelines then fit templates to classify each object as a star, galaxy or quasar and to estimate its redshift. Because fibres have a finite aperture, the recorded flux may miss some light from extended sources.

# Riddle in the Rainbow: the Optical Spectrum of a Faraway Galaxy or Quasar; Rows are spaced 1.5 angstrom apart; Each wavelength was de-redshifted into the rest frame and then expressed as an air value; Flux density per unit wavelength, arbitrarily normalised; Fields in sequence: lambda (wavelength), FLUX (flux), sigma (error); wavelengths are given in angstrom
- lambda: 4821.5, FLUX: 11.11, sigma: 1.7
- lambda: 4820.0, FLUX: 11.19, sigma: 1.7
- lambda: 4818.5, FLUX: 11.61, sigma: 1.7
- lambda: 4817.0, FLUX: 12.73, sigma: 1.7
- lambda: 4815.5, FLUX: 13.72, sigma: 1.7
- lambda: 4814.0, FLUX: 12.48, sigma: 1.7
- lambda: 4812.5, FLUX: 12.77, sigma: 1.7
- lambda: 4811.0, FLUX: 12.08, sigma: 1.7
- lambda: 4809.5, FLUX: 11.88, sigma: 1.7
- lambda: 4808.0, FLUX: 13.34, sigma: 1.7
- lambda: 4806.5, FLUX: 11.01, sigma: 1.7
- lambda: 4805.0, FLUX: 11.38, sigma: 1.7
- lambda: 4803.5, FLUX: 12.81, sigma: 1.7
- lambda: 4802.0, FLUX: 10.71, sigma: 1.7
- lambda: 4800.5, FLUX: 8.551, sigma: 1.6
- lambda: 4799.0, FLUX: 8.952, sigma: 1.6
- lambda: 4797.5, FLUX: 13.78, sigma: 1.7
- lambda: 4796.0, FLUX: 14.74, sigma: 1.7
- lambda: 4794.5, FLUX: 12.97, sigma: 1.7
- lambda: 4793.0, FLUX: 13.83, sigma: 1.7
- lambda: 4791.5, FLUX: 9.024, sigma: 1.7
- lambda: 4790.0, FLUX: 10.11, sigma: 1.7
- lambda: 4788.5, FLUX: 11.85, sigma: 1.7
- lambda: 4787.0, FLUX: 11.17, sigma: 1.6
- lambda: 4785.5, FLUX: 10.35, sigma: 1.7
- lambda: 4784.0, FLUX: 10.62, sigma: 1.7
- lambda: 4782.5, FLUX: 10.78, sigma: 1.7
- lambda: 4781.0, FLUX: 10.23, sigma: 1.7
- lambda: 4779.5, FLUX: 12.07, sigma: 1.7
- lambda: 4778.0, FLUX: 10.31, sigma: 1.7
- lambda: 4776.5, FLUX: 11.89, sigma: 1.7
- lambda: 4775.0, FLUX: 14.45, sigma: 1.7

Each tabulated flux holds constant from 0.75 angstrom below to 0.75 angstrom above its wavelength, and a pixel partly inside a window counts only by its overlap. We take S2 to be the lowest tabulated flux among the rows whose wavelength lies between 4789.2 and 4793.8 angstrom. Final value 9.024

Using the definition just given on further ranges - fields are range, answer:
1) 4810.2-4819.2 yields 11.61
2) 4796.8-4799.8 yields 8.952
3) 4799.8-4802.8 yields 8.551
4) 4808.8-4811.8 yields 11.88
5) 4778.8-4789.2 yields 10.23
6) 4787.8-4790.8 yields 10.11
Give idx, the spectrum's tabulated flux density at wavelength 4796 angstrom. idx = 14.74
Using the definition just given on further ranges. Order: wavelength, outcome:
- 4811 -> 12.08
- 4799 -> 8.952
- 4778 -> 10.31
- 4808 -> 13.34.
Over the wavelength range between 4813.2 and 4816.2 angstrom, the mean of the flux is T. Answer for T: 13.1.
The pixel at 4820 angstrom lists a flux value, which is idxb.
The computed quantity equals 11.19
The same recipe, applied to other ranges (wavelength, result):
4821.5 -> 11.11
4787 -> 11.17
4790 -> 10.11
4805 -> 11.38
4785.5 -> 10.35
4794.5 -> 12.97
